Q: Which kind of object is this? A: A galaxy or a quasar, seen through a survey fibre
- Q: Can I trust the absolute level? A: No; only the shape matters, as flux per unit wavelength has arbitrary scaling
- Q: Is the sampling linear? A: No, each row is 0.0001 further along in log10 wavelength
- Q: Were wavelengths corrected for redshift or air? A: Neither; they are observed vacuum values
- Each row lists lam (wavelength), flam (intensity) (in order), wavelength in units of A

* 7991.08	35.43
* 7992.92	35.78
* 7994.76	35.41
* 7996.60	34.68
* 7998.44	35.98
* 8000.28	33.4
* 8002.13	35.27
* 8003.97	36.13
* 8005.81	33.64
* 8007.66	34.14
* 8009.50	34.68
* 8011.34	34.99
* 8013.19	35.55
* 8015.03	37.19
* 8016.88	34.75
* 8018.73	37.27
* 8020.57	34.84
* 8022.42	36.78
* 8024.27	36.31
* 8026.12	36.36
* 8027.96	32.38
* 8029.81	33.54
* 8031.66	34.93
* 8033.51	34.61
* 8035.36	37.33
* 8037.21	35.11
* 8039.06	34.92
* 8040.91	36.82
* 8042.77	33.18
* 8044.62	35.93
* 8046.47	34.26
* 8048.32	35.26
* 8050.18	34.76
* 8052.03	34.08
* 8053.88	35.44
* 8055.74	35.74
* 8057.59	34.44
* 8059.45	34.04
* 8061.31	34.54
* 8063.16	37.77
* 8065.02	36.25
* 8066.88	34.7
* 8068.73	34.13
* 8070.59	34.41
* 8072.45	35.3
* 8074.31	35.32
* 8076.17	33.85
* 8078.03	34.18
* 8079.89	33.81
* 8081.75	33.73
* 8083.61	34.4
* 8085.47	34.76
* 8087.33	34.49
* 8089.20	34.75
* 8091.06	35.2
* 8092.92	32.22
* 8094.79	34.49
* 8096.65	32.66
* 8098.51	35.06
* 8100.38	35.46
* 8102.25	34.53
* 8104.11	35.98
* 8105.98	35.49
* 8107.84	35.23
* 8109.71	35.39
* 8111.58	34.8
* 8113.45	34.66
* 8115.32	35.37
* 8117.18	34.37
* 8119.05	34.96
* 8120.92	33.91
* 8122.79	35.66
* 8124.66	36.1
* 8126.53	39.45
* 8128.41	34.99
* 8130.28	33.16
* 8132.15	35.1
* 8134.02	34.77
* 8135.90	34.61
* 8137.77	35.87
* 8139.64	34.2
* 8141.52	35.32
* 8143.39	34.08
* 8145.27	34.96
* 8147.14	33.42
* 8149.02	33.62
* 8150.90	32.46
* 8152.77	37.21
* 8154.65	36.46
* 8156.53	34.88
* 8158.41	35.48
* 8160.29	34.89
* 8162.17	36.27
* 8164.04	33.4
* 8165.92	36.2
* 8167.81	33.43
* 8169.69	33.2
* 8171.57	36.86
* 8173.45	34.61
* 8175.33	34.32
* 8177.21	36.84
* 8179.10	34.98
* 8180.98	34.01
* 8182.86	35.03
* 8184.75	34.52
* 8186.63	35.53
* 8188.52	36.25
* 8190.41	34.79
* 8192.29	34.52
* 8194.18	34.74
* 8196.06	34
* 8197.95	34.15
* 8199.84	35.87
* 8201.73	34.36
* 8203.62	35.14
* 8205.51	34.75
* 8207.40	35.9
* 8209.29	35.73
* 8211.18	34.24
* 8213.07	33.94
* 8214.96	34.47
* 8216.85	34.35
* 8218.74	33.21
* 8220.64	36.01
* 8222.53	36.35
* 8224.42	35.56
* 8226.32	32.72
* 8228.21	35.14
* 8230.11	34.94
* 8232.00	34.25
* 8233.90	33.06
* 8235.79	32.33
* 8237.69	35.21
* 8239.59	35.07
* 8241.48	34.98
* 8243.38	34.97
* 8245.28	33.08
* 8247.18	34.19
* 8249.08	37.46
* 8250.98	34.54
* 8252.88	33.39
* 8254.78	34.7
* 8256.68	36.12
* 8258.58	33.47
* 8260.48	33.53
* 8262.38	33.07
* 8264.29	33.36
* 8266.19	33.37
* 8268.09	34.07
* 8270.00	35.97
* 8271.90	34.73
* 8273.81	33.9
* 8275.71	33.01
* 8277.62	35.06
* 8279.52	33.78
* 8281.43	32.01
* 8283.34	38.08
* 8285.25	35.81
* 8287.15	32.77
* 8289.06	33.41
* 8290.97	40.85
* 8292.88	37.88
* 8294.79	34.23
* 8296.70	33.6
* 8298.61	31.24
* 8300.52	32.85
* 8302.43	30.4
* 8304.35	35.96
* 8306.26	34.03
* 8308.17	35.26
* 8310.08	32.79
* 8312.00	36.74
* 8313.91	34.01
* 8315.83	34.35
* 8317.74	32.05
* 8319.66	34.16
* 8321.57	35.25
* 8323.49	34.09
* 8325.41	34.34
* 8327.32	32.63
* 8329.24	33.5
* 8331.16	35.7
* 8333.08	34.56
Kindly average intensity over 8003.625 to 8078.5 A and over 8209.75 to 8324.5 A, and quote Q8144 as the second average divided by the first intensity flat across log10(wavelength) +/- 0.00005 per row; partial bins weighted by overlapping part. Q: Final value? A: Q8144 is 1.0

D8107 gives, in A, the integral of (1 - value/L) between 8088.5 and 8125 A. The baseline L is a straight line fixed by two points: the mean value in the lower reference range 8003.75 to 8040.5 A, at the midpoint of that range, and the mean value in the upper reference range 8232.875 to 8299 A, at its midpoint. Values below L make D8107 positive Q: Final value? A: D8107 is 0.22 A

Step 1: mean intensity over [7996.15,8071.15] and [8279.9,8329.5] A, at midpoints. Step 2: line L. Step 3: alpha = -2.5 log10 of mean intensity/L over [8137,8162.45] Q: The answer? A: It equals -0.003 mag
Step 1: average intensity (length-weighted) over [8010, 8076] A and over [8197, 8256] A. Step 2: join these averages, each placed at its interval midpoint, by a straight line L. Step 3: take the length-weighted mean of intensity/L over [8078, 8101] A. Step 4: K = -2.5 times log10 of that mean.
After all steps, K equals 0.03 mag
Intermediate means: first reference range 35.2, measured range 34.2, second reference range 34.6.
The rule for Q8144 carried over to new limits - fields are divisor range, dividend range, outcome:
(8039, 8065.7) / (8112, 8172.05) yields 0.99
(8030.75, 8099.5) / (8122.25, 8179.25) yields 1.01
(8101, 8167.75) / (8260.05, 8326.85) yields 0.98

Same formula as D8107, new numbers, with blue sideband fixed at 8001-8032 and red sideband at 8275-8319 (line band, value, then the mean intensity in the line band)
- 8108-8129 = -0.3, 35.4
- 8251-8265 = 0.2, 34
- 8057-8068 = -0.1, 35.3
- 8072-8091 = 0.3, 34.5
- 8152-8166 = -0.3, 35.5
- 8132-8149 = 0.1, 34.6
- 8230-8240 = 0.2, 34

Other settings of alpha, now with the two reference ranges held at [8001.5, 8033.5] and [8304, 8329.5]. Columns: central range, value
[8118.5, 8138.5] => -0.01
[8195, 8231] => -0.01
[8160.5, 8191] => -0.01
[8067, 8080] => 0.02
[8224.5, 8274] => 0.00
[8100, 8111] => -0.01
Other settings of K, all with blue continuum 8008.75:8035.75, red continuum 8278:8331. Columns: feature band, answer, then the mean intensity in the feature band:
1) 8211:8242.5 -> 0.00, 34.5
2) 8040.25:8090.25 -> 0.01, 34.8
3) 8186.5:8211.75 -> -0.01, 35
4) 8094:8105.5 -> 0.01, 34.7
